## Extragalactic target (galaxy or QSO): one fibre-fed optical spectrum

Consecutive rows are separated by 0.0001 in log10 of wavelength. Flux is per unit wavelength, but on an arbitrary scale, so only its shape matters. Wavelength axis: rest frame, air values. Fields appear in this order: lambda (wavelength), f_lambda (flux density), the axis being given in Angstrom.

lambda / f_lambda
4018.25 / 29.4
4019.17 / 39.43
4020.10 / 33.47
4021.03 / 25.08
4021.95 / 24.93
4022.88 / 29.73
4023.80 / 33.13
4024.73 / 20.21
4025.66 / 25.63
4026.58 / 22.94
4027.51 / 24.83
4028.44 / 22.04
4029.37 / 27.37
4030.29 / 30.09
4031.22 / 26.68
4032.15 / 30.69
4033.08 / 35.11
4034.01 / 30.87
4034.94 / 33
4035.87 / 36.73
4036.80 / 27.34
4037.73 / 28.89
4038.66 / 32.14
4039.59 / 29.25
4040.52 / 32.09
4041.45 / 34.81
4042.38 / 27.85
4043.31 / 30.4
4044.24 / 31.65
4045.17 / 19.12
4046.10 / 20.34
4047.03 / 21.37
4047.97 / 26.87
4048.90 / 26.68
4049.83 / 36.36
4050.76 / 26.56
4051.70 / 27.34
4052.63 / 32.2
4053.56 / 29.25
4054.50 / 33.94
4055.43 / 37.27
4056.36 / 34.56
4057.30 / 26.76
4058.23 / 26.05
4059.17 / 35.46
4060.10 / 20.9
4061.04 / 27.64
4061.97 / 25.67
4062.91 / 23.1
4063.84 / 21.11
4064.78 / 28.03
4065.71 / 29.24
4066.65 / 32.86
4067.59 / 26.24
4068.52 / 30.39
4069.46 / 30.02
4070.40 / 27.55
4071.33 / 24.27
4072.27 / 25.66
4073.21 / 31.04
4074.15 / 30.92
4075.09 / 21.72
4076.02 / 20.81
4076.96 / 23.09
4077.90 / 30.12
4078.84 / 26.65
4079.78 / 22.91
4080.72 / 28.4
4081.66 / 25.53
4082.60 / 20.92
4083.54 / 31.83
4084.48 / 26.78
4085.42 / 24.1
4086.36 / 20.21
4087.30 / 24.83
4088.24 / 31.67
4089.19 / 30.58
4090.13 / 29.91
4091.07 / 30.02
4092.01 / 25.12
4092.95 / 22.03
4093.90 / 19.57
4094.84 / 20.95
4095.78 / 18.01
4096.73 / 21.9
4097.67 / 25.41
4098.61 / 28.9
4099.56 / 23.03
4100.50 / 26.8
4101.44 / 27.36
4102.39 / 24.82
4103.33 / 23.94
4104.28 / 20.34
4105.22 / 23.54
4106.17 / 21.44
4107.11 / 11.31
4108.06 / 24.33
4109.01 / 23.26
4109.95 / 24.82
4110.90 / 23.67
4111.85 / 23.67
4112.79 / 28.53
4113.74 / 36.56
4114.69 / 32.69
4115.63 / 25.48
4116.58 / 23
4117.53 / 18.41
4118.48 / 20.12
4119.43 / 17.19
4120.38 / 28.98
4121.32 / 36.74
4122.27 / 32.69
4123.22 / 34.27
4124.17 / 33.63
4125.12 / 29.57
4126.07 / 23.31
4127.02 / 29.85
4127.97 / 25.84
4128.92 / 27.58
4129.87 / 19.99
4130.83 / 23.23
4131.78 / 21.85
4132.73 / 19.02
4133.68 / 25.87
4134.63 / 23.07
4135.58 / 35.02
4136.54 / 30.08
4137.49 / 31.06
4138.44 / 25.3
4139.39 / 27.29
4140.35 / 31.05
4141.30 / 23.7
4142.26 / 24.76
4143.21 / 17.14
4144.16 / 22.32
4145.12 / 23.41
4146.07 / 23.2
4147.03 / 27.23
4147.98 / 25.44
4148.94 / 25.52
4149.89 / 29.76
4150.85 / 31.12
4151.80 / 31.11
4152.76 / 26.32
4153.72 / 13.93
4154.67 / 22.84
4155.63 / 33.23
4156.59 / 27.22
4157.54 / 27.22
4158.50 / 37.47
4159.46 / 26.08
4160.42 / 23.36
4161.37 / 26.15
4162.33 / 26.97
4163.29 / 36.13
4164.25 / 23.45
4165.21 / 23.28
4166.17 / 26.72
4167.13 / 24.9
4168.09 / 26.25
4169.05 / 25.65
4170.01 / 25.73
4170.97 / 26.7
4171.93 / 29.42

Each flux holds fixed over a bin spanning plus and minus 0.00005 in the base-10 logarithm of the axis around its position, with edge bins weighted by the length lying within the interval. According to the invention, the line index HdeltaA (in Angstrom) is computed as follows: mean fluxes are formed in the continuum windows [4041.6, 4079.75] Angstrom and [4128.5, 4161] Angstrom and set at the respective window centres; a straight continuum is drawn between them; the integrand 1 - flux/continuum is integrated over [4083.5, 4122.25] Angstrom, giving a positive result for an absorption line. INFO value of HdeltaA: 2.7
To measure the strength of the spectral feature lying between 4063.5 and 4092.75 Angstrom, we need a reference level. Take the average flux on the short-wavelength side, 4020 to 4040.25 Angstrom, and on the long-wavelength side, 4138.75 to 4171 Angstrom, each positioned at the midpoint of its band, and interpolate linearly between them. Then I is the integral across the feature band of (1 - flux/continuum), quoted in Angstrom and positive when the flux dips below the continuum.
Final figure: 0.9 Angstrom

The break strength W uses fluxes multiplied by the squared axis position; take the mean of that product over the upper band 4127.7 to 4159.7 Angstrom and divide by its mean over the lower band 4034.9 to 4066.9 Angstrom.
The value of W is 0.94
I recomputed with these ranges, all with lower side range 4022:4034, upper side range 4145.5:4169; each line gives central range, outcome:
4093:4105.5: 1.71 Angstrom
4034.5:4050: -0.91 Angstrom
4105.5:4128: 0.67 Angstrom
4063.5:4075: -0.32 Angstrom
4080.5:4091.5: 0.05 Angstrom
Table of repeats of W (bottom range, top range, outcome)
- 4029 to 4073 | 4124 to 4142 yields 0.95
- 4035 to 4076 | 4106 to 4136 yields 0.94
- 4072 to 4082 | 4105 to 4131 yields 1.01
